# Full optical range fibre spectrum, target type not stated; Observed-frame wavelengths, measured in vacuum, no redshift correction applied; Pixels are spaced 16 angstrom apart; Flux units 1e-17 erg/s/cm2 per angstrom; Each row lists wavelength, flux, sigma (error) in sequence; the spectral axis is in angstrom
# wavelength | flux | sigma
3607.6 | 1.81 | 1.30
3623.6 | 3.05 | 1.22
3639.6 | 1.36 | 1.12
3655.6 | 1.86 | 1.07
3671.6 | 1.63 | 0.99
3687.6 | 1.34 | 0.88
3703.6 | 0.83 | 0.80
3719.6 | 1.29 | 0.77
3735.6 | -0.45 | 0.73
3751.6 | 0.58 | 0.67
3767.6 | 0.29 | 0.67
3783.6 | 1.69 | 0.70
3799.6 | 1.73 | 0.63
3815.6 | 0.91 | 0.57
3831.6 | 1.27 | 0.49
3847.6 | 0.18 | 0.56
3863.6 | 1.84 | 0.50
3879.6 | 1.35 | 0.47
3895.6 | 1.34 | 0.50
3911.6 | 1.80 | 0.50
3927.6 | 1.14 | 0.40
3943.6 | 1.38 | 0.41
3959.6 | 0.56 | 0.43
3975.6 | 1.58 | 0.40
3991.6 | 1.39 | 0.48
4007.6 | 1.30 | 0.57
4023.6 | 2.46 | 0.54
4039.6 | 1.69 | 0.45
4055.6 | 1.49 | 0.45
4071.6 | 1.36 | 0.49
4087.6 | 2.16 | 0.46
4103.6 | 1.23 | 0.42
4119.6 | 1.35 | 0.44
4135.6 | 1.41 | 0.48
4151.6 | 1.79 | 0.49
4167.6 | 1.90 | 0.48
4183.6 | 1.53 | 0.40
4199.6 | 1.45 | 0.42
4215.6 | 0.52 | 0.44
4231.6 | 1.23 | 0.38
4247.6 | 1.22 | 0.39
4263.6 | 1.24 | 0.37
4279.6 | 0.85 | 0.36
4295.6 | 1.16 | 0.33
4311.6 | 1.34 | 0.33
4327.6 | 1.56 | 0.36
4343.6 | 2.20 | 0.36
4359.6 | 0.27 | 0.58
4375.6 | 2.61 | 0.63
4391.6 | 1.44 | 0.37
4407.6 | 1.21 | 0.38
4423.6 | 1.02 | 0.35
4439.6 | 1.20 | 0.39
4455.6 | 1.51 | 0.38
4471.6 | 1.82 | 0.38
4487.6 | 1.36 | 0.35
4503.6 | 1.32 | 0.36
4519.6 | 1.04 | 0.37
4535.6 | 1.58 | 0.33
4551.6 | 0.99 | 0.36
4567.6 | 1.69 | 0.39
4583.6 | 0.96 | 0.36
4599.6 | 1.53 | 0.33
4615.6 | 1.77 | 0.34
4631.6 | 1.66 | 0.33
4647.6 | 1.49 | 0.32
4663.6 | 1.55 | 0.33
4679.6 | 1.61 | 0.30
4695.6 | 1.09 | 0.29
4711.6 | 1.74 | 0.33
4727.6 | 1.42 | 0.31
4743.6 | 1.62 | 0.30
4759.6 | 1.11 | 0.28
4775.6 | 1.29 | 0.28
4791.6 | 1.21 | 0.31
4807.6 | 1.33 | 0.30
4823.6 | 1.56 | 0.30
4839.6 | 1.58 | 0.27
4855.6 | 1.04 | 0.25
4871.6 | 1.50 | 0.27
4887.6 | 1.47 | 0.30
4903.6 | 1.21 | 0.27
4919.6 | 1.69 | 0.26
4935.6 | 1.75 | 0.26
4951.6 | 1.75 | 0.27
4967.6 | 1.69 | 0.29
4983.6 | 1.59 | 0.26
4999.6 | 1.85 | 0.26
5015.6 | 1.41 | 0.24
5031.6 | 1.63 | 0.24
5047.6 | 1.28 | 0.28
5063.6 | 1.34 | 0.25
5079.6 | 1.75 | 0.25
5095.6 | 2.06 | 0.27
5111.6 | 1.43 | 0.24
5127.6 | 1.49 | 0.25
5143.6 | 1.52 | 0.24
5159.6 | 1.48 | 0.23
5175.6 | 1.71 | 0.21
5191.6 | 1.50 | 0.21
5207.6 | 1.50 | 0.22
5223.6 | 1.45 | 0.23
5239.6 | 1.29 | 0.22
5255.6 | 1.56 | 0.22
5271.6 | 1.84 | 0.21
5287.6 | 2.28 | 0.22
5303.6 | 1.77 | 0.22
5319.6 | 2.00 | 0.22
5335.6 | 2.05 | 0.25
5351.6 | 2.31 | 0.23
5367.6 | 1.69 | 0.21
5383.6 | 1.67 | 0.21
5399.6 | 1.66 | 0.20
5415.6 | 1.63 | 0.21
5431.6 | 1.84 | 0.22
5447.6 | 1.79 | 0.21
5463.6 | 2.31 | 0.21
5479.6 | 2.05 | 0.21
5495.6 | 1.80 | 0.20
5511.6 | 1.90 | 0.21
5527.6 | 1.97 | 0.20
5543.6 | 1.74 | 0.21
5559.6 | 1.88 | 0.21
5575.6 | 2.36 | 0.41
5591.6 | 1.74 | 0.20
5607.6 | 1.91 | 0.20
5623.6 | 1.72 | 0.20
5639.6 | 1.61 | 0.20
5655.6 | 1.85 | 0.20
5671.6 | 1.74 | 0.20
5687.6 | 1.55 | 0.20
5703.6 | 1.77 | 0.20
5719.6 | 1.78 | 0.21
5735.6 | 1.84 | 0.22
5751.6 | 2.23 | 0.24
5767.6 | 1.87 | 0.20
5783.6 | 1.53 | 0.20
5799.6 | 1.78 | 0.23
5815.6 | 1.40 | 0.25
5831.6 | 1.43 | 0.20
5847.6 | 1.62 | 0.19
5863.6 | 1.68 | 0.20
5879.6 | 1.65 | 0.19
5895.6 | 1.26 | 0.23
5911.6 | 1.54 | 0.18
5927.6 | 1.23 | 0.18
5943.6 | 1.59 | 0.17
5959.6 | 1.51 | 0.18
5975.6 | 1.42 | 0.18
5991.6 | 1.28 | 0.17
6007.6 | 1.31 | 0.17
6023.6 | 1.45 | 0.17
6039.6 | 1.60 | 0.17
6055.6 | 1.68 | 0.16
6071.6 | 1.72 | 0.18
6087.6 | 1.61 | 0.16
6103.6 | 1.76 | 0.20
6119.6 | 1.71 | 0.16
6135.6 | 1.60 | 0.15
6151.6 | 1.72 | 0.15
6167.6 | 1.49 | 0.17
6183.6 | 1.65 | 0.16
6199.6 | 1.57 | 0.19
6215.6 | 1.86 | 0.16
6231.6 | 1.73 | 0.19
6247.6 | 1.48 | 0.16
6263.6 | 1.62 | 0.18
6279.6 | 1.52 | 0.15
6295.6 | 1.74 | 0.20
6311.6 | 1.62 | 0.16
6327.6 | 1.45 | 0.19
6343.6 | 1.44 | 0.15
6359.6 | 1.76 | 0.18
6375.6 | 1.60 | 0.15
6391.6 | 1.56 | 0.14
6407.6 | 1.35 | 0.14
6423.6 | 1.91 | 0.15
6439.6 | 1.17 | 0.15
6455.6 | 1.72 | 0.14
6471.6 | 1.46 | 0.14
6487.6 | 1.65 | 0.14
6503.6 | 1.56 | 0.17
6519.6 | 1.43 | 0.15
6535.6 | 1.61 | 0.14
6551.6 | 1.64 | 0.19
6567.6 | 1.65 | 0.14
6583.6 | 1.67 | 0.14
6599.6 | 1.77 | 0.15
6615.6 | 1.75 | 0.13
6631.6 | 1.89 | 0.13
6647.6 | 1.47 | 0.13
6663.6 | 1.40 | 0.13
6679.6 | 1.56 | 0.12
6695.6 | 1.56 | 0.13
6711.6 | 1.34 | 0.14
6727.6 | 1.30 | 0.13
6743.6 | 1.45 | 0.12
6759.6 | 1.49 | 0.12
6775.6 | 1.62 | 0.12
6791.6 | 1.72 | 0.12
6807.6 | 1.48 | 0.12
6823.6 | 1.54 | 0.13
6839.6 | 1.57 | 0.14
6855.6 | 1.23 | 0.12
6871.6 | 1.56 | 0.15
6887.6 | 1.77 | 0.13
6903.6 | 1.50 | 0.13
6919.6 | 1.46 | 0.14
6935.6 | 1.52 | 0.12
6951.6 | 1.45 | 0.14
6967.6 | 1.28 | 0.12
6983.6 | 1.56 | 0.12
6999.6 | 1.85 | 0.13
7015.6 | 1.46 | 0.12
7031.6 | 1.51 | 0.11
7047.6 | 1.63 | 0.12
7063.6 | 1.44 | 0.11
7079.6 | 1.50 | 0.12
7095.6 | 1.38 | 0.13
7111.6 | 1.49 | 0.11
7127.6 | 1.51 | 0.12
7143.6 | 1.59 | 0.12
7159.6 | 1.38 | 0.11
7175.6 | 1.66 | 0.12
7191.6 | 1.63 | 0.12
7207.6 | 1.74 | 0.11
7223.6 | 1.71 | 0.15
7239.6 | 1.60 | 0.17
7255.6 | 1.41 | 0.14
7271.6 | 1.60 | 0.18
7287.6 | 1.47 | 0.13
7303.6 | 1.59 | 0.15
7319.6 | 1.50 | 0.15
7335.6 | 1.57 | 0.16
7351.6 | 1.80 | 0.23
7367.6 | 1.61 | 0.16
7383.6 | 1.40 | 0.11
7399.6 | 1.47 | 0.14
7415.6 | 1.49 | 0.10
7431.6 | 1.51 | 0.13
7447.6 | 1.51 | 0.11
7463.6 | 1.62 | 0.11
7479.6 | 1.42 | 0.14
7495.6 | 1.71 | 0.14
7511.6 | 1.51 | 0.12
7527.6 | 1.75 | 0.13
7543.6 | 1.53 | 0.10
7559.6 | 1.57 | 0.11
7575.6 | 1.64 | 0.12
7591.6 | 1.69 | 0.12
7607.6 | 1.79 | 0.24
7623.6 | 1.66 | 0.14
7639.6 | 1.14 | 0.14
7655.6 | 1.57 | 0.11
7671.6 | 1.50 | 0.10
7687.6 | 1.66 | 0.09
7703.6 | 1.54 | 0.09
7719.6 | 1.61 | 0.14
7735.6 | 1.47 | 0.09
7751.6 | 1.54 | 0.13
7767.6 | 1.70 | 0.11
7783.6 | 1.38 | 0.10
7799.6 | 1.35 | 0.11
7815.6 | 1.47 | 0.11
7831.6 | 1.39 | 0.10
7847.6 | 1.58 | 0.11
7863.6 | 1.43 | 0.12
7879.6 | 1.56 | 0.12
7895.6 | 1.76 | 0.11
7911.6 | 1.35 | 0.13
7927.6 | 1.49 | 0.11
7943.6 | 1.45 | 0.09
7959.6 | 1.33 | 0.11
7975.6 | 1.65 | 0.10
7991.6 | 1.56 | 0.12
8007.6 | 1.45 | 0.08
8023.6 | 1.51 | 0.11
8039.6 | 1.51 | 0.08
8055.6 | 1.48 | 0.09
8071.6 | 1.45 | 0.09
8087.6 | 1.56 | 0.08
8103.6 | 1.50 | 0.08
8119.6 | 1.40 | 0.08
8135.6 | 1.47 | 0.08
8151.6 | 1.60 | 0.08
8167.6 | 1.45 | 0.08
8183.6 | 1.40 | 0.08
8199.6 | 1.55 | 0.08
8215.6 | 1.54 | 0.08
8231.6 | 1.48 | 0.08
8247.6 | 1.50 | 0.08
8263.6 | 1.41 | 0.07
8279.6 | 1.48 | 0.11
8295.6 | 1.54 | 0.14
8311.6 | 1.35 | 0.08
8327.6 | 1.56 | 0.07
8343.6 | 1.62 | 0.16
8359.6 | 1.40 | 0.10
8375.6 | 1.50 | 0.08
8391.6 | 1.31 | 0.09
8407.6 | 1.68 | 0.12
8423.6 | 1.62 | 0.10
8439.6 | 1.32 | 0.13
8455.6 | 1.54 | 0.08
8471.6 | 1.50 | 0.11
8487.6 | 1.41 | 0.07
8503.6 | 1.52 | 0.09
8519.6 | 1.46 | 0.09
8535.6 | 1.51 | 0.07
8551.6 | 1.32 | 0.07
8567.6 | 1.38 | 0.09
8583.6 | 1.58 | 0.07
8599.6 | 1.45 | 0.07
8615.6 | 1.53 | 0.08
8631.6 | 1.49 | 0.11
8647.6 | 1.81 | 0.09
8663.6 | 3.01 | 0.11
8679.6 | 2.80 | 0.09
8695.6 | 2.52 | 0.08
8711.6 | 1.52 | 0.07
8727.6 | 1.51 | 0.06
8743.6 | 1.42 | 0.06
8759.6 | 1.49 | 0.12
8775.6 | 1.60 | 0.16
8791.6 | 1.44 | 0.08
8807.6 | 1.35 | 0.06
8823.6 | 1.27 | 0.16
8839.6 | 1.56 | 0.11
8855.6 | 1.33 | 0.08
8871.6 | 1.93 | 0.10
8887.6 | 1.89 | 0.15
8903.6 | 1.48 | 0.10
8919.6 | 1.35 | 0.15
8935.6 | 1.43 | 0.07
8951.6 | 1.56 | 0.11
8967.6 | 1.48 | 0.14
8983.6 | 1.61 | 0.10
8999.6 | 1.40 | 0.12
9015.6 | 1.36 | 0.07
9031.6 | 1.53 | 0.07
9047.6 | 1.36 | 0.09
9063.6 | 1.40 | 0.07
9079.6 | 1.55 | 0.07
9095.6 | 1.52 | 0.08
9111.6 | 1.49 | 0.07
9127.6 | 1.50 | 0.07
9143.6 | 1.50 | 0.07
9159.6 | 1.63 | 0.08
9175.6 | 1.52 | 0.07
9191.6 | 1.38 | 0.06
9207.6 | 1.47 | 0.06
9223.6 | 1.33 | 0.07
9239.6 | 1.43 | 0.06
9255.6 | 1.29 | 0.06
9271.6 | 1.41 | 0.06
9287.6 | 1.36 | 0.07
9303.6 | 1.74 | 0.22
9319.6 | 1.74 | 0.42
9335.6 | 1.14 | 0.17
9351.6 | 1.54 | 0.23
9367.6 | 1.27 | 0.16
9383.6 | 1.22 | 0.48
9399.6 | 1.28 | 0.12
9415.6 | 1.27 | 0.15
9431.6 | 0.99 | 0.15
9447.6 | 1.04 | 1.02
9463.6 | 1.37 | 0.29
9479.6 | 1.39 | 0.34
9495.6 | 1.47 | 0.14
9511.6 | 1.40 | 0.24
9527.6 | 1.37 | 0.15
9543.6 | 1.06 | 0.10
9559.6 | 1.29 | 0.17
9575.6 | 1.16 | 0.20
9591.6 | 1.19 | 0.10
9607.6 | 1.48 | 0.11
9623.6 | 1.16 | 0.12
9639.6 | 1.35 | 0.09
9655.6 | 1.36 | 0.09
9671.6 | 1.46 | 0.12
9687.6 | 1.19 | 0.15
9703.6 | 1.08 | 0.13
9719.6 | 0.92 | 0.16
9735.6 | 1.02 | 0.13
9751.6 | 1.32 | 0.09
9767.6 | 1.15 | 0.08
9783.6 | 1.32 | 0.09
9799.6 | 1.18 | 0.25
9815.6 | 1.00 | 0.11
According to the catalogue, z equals 0.321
